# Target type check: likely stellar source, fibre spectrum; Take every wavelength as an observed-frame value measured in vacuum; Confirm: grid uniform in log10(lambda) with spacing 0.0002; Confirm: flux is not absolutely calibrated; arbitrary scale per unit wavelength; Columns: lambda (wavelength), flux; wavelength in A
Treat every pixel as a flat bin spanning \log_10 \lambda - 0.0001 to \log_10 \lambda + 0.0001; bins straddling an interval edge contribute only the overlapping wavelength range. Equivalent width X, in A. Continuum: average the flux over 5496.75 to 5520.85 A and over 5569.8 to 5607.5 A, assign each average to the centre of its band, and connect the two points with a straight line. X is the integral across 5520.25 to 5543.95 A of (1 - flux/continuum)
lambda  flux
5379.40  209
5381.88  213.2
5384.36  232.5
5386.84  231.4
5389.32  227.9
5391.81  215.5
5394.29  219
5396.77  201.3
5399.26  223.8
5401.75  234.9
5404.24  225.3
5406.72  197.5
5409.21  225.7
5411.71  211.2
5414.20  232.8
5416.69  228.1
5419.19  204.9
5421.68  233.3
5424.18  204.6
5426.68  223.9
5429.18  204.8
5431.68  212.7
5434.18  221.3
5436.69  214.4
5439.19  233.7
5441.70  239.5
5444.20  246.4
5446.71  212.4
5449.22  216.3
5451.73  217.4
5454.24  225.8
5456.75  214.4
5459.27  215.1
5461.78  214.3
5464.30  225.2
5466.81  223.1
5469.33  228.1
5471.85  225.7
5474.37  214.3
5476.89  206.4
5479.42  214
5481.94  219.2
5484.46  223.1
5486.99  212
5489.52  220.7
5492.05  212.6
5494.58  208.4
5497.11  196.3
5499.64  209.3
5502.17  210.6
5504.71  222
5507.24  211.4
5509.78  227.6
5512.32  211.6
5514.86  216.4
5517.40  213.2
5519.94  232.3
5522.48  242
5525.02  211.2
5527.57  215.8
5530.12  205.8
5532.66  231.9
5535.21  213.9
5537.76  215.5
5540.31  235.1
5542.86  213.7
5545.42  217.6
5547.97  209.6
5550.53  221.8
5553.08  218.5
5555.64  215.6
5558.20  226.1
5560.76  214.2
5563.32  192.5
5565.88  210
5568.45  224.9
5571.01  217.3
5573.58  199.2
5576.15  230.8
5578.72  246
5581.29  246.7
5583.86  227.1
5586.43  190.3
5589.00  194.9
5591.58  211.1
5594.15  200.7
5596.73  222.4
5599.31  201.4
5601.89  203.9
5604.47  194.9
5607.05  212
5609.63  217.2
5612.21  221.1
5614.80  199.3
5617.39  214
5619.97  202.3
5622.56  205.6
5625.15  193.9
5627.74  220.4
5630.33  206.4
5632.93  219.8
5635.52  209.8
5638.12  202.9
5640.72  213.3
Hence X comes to -0.7 A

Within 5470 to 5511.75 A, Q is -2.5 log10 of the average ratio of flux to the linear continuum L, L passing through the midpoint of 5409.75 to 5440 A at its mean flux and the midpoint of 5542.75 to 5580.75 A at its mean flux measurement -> 0.02 mag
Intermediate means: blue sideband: 219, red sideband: 218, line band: 215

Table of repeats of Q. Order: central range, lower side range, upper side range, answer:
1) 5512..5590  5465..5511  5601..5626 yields -0.04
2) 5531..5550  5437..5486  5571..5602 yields -0.01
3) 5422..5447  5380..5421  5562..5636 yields -0.02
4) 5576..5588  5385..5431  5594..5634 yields -0.08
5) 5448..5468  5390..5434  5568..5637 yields -0.01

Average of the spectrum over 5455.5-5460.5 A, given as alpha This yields 214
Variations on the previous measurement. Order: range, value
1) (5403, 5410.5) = 216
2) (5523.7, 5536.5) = 216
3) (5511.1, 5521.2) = 218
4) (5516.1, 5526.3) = 225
